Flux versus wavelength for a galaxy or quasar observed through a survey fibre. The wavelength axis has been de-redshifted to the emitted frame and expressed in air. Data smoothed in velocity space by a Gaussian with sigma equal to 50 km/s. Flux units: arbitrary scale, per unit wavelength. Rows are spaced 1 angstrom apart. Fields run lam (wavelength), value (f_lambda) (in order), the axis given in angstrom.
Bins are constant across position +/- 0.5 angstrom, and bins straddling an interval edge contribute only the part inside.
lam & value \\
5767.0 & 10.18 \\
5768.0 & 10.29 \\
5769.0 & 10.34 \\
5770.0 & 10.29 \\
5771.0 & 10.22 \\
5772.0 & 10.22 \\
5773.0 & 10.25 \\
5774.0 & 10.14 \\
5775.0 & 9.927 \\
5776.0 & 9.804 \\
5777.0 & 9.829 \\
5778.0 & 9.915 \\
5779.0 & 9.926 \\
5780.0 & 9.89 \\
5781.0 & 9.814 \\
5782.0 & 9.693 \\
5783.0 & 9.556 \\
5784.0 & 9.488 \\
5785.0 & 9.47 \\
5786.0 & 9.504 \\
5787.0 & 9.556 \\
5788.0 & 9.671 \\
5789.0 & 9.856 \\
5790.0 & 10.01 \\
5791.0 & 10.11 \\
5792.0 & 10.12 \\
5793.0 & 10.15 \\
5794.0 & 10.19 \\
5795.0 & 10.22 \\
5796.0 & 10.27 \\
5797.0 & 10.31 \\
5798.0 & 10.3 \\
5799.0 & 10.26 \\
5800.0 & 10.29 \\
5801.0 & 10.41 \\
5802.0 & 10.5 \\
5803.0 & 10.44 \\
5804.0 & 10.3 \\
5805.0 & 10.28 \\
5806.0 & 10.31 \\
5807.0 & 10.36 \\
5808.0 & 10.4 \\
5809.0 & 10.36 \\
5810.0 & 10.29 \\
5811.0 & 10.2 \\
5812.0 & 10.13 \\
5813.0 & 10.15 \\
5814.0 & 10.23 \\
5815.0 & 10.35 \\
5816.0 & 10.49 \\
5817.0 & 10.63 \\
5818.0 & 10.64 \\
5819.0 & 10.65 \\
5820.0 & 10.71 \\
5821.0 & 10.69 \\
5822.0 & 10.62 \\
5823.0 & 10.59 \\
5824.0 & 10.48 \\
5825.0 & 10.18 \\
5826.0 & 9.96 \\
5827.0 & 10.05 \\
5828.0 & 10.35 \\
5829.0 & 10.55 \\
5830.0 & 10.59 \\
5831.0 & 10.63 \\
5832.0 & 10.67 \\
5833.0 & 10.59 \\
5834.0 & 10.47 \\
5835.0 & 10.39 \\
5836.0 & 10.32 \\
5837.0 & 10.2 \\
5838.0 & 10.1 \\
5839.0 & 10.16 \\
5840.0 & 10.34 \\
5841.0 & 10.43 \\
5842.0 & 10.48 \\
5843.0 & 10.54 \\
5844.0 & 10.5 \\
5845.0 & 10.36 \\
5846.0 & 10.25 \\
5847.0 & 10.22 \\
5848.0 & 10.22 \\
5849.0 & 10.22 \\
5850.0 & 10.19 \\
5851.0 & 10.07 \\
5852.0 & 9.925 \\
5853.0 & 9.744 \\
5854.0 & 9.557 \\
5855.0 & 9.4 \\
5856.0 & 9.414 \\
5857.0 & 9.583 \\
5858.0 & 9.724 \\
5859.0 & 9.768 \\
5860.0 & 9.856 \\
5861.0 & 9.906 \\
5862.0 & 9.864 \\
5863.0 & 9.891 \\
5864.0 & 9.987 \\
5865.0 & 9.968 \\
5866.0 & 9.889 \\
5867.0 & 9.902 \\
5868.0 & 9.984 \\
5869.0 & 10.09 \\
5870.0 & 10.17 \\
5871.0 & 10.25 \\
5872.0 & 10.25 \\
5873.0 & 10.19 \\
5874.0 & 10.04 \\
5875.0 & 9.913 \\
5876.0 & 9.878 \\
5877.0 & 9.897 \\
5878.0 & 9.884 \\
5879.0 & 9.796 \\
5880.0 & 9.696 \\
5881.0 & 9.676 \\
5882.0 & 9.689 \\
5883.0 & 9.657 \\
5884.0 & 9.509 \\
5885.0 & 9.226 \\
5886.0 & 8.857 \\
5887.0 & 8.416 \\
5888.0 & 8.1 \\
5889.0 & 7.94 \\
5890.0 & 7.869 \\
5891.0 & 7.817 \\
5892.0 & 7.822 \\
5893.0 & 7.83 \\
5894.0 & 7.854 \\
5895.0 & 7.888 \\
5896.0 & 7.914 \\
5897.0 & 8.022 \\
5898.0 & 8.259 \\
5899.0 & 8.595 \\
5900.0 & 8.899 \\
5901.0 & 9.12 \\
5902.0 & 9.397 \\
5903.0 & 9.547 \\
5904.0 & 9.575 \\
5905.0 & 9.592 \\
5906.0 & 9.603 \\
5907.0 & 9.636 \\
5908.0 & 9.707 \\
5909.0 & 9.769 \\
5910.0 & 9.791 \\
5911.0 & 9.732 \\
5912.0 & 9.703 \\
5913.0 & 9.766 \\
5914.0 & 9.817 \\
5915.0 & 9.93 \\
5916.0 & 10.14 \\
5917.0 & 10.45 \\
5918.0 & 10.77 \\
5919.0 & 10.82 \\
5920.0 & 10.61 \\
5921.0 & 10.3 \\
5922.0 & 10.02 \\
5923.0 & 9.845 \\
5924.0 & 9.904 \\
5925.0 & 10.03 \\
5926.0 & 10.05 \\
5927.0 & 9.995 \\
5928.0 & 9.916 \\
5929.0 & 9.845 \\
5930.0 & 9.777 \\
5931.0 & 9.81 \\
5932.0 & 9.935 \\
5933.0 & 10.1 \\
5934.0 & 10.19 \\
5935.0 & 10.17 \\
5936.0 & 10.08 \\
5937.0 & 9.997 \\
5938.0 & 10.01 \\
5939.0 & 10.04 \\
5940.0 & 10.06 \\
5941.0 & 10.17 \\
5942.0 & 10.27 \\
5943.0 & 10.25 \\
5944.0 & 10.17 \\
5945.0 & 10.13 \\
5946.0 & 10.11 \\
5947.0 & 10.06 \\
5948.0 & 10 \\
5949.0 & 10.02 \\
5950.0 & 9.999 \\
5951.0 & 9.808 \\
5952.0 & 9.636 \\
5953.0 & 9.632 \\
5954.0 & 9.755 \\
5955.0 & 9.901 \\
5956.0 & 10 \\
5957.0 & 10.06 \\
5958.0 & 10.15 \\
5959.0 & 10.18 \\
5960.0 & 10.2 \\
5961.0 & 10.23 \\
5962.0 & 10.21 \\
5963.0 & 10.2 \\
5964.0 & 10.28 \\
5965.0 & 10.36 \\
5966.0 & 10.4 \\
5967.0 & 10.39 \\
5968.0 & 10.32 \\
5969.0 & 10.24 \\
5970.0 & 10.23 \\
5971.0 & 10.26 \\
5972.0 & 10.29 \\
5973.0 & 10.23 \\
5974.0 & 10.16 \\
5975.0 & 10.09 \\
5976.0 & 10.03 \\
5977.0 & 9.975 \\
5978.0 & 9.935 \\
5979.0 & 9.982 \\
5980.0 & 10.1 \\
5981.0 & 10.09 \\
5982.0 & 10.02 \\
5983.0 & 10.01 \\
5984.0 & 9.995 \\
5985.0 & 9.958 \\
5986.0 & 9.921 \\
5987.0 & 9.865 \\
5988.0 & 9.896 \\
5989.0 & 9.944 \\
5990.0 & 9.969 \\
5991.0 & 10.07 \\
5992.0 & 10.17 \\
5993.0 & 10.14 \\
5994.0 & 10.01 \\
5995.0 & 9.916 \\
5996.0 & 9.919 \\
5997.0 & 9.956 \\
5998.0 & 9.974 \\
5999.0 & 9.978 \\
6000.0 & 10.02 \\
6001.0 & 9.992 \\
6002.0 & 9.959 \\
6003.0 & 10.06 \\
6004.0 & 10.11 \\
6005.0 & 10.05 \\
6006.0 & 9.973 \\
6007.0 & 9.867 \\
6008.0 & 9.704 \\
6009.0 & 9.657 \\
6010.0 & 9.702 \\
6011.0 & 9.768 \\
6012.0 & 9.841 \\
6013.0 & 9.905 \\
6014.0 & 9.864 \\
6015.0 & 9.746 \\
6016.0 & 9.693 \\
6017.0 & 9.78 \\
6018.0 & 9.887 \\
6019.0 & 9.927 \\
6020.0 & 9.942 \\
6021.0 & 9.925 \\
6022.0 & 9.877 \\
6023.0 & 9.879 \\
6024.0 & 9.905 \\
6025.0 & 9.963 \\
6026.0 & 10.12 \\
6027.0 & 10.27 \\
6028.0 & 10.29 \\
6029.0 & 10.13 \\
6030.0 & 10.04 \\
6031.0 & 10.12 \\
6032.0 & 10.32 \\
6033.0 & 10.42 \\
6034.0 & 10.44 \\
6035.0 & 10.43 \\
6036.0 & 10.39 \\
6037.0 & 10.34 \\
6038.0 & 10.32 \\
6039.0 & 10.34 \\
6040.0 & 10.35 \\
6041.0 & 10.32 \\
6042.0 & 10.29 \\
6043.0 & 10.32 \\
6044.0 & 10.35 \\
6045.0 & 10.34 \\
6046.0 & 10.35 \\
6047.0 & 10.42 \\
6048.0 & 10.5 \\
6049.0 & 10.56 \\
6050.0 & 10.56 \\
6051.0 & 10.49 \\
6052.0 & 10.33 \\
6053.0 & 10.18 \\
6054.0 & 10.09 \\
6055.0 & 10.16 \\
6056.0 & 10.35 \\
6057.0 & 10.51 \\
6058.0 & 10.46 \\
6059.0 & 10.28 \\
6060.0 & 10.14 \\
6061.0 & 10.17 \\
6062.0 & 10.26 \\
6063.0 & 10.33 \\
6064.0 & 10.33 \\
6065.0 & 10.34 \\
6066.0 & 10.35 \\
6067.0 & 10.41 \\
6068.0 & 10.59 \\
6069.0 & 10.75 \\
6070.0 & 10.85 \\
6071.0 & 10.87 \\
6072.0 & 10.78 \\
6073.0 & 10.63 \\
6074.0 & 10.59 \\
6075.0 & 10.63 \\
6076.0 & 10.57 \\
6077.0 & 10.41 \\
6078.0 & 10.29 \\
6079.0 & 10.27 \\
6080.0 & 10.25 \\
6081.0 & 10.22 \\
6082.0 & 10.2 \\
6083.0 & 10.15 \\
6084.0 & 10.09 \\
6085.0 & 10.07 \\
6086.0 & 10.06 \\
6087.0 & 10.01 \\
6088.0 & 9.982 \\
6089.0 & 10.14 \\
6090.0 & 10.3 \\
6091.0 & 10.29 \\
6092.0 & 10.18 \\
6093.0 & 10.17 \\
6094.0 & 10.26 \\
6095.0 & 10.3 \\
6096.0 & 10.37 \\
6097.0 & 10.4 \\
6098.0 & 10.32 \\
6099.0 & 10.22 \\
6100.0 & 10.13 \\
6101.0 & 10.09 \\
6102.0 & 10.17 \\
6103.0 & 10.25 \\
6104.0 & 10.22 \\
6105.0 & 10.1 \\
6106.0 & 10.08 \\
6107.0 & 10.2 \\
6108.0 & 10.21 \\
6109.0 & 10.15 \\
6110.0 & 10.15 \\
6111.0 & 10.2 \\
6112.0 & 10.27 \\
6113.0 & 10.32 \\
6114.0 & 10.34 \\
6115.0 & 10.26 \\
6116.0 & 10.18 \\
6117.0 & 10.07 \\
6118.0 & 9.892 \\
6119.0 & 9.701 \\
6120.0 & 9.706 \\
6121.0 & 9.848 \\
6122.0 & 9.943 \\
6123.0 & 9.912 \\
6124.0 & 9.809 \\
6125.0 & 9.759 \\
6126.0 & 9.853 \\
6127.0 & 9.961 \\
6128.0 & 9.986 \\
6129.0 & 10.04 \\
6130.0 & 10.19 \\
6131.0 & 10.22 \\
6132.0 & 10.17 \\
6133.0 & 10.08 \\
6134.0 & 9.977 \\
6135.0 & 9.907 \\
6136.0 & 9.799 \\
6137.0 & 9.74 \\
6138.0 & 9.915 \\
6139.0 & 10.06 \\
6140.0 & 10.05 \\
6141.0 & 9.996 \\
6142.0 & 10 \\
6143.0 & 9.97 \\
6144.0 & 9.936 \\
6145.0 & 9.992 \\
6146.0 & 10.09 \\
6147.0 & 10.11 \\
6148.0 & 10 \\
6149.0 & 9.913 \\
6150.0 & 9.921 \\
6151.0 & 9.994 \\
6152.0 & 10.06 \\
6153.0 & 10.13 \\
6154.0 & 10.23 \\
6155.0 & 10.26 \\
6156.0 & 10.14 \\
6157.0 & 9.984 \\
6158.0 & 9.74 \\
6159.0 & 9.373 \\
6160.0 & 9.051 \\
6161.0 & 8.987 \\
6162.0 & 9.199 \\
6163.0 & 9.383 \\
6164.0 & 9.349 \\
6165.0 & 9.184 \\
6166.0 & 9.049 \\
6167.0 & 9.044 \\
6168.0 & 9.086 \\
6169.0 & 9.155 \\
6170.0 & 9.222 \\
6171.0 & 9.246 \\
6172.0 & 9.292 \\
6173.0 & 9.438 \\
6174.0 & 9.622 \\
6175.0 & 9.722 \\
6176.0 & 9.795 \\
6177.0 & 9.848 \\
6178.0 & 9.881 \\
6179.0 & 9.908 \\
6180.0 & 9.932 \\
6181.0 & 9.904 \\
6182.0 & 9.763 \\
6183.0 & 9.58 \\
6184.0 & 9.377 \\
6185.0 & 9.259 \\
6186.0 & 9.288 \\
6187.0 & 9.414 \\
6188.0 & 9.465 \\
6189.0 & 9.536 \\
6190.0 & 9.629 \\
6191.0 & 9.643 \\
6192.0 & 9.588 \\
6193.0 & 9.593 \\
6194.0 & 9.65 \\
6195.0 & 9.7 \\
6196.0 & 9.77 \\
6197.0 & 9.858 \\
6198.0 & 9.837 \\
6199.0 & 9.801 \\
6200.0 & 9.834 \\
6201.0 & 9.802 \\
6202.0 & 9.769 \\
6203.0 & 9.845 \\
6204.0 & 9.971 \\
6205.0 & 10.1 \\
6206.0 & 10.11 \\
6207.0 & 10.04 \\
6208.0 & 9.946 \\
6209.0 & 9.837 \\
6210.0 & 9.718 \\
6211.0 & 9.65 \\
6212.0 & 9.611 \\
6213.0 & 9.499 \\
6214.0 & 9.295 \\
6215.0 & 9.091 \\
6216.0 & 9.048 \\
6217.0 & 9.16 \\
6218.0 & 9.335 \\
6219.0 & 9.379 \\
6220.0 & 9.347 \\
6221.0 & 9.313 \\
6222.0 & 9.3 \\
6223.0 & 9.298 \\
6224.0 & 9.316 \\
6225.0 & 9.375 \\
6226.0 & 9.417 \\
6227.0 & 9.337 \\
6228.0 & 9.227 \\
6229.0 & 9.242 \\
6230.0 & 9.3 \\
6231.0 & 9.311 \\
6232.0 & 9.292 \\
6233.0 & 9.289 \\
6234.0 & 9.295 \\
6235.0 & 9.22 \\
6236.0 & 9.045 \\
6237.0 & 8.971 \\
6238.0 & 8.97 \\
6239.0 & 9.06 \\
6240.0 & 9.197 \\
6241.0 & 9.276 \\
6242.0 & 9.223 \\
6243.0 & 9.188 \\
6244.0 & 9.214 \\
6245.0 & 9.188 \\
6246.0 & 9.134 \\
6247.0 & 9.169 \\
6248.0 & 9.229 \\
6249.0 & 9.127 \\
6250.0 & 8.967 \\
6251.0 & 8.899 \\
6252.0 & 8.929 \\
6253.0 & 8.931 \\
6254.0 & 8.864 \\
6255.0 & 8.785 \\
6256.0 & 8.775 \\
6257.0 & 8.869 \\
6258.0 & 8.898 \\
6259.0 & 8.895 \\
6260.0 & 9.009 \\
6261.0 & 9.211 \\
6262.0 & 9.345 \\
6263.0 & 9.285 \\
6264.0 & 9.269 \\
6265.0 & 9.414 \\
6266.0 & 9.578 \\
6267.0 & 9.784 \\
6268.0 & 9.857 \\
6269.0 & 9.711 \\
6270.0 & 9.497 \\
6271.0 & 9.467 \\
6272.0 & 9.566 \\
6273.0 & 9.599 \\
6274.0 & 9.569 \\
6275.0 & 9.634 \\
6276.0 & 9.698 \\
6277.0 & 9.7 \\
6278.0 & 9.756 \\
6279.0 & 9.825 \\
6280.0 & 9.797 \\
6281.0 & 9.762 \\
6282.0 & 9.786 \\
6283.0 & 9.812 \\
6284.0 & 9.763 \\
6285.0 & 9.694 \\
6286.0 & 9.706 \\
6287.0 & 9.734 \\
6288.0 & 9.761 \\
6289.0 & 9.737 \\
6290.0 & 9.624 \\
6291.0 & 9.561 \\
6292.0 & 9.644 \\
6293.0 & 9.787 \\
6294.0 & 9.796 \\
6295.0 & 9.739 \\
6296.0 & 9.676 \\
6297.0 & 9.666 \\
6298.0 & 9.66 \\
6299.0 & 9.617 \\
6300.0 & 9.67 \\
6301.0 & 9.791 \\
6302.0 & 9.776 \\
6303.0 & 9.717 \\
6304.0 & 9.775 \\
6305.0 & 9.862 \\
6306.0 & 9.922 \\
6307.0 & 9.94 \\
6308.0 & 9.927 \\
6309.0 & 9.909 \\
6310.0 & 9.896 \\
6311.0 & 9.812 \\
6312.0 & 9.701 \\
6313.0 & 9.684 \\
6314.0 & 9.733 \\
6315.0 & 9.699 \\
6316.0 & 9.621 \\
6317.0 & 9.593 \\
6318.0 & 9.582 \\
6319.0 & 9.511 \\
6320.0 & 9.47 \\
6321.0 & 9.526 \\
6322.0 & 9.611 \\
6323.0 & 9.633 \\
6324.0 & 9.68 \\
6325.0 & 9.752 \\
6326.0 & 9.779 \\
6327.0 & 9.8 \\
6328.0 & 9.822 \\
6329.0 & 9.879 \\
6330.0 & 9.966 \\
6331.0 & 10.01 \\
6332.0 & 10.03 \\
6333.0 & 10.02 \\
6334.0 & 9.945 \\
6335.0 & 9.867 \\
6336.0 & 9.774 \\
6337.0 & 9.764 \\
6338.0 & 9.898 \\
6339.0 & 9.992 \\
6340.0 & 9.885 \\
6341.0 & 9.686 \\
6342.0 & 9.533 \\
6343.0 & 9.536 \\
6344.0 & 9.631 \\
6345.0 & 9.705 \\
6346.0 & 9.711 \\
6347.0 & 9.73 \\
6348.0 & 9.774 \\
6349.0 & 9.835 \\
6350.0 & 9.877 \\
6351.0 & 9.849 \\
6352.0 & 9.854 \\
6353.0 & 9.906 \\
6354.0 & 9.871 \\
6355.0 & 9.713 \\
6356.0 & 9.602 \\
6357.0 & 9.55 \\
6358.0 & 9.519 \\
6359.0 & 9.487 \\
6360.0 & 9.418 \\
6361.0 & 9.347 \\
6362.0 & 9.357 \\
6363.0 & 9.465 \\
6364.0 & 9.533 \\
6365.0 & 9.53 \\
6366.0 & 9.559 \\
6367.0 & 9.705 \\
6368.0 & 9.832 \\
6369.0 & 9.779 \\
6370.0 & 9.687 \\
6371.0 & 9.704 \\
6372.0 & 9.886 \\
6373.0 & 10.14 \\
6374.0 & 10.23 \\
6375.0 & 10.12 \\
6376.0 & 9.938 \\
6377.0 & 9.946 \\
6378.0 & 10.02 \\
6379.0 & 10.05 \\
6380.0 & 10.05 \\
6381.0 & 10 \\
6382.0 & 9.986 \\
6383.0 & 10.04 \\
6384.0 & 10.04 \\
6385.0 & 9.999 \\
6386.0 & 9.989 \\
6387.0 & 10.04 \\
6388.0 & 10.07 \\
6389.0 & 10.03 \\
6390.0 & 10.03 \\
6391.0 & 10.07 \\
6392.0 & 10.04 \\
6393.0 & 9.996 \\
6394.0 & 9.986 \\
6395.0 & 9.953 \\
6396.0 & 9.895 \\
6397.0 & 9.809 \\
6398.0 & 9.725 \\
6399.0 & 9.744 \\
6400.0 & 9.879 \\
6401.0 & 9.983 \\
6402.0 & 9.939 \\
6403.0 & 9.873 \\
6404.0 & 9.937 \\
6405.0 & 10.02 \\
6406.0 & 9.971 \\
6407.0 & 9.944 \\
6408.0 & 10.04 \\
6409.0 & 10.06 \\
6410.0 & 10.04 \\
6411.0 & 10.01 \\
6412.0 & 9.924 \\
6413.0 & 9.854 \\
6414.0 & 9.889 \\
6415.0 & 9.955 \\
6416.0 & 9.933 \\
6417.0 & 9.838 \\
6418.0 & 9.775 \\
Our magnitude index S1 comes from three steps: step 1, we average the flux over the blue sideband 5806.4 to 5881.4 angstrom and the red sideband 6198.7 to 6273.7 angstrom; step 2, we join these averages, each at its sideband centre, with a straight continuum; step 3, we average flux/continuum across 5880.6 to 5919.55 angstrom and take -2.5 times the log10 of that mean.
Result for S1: 0.10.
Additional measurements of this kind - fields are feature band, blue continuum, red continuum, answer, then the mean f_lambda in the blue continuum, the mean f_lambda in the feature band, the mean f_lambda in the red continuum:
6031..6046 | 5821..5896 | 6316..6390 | -0.060 mag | 9.79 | 10.3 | 9.79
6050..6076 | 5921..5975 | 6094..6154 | -0.039 mag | 10.1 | 10.4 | 10.1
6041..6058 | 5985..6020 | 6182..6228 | -0.057 mag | 9.92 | 10.4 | 9.57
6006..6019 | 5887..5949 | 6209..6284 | -0.034 mag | 9.56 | 9.8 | 9.32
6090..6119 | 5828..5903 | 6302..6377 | -0.055 mag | 9.64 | 10.2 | 9.75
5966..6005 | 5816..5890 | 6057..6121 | 0.010 mag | 10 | 10.1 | 10.3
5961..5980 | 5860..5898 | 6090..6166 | -0.072 mag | 9.28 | 10.2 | 9.99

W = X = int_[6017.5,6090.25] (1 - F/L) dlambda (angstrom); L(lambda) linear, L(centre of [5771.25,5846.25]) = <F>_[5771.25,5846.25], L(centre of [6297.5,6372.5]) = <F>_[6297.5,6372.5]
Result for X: -2.2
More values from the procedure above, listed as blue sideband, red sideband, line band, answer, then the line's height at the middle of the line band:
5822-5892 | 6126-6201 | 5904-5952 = -0.8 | 9.85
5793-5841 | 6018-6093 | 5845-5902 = 5.2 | 10.4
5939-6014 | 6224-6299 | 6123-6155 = -1.1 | 9.67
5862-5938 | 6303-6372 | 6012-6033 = -0.8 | 9.61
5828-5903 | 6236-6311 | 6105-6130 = -1.3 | 9.54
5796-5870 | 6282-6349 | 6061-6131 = -1.8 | 9.97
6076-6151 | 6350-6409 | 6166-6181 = 0.8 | 10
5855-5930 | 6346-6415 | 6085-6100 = -0.8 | 9.67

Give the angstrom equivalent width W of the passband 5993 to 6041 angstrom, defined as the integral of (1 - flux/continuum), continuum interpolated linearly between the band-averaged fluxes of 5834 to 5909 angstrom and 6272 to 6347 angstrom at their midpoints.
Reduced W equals -2.00 angstrom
